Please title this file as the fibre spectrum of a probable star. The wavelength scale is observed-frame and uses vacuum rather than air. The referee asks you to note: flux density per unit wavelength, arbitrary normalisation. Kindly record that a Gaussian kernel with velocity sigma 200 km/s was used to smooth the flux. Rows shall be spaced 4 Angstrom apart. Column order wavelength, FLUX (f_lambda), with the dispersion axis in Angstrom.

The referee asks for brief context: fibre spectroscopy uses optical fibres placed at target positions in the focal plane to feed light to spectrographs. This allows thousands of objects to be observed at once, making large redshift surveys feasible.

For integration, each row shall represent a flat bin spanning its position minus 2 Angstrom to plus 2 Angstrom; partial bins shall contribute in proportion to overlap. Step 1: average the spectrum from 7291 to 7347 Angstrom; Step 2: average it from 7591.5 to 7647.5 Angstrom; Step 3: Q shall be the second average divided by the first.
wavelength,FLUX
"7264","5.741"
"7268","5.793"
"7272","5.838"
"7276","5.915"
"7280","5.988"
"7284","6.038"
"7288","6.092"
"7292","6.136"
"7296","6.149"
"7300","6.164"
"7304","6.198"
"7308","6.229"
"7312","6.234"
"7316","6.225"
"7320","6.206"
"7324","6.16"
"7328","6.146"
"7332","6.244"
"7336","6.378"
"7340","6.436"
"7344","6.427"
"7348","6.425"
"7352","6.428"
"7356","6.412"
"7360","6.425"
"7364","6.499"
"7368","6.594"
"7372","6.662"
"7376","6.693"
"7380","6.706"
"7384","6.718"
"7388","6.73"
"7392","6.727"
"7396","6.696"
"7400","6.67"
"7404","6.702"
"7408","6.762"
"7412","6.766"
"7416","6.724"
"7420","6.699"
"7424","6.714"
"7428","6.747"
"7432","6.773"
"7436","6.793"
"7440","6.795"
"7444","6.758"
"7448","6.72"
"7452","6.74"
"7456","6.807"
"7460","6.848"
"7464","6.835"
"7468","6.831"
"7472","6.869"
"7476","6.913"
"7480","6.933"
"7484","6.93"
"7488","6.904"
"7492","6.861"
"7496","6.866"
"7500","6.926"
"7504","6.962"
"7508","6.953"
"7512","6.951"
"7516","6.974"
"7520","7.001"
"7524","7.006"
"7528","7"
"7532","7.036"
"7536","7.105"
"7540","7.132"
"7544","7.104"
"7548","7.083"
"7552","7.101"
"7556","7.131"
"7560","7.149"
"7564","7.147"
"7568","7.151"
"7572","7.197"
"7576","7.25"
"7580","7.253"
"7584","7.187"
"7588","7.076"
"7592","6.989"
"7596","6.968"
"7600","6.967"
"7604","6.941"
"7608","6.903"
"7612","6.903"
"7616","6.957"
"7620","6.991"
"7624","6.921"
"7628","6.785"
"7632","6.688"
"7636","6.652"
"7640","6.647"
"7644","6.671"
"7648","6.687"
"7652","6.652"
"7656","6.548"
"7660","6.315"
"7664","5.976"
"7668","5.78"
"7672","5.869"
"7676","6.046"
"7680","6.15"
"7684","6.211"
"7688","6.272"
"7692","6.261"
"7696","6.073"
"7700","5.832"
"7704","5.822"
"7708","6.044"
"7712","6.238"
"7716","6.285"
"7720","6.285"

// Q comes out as 1.1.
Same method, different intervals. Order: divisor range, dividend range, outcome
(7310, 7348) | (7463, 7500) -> 1.10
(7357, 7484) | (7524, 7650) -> 1.04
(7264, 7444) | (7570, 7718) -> 1.02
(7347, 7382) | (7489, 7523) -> 1.06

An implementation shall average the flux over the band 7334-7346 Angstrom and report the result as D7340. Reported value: 6.41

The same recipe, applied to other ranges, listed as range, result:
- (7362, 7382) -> 6.63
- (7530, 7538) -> 7.07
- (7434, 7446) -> 6.78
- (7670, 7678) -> 5.96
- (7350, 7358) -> 6.42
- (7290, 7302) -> 6.15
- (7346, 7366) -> 6.44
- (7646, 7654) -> 6.67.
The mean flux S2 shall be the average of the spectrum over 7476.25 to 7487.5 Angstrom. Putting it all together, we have 6.92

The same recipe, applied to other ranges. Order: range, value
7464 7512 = 6.9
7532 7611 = 7.09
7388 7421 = 6.72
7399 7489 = 6.79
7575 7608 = 7.06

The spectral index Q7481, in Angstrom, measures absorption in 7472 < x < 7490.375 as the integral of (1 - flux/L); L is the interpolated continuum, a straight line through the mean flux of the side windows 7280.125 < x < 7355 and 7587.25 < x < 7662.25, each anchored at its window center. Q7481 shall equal -1.1 Angstrom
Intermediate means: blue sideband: 6.24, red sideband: 6.8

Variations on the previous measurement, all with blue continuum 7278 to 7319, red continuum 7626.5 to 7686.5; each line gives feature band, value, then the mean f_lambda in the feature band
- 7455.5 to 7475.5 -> -1.9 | 6.85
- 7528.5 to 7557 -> -3.6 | 7.09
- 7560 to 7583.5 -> -3.3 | 7.19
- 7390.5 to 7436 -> -3.7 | 6.73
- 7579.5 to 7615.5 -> -3.8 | 7.01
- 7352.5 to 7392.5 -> -2.7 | 6.61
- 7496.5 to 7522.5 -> -2.8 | 6.96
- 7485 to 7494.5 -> -0.9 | 6.89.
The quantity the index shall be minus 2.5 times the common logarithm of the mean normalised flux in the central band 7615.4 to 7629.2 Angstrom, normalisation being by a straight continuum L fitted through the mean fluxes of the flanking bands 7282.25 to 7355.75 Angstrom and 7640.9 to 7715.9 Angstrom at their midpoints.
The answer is -0.12 mag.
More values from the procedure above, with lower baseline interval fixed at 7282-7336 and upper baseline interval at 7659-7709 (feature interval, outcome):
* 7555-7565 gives -0.17 mag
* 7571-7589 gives -0.18 mag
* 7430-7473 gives -0.11 mag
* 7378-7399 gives -0.10 mag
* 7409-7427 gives -0.10 mag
